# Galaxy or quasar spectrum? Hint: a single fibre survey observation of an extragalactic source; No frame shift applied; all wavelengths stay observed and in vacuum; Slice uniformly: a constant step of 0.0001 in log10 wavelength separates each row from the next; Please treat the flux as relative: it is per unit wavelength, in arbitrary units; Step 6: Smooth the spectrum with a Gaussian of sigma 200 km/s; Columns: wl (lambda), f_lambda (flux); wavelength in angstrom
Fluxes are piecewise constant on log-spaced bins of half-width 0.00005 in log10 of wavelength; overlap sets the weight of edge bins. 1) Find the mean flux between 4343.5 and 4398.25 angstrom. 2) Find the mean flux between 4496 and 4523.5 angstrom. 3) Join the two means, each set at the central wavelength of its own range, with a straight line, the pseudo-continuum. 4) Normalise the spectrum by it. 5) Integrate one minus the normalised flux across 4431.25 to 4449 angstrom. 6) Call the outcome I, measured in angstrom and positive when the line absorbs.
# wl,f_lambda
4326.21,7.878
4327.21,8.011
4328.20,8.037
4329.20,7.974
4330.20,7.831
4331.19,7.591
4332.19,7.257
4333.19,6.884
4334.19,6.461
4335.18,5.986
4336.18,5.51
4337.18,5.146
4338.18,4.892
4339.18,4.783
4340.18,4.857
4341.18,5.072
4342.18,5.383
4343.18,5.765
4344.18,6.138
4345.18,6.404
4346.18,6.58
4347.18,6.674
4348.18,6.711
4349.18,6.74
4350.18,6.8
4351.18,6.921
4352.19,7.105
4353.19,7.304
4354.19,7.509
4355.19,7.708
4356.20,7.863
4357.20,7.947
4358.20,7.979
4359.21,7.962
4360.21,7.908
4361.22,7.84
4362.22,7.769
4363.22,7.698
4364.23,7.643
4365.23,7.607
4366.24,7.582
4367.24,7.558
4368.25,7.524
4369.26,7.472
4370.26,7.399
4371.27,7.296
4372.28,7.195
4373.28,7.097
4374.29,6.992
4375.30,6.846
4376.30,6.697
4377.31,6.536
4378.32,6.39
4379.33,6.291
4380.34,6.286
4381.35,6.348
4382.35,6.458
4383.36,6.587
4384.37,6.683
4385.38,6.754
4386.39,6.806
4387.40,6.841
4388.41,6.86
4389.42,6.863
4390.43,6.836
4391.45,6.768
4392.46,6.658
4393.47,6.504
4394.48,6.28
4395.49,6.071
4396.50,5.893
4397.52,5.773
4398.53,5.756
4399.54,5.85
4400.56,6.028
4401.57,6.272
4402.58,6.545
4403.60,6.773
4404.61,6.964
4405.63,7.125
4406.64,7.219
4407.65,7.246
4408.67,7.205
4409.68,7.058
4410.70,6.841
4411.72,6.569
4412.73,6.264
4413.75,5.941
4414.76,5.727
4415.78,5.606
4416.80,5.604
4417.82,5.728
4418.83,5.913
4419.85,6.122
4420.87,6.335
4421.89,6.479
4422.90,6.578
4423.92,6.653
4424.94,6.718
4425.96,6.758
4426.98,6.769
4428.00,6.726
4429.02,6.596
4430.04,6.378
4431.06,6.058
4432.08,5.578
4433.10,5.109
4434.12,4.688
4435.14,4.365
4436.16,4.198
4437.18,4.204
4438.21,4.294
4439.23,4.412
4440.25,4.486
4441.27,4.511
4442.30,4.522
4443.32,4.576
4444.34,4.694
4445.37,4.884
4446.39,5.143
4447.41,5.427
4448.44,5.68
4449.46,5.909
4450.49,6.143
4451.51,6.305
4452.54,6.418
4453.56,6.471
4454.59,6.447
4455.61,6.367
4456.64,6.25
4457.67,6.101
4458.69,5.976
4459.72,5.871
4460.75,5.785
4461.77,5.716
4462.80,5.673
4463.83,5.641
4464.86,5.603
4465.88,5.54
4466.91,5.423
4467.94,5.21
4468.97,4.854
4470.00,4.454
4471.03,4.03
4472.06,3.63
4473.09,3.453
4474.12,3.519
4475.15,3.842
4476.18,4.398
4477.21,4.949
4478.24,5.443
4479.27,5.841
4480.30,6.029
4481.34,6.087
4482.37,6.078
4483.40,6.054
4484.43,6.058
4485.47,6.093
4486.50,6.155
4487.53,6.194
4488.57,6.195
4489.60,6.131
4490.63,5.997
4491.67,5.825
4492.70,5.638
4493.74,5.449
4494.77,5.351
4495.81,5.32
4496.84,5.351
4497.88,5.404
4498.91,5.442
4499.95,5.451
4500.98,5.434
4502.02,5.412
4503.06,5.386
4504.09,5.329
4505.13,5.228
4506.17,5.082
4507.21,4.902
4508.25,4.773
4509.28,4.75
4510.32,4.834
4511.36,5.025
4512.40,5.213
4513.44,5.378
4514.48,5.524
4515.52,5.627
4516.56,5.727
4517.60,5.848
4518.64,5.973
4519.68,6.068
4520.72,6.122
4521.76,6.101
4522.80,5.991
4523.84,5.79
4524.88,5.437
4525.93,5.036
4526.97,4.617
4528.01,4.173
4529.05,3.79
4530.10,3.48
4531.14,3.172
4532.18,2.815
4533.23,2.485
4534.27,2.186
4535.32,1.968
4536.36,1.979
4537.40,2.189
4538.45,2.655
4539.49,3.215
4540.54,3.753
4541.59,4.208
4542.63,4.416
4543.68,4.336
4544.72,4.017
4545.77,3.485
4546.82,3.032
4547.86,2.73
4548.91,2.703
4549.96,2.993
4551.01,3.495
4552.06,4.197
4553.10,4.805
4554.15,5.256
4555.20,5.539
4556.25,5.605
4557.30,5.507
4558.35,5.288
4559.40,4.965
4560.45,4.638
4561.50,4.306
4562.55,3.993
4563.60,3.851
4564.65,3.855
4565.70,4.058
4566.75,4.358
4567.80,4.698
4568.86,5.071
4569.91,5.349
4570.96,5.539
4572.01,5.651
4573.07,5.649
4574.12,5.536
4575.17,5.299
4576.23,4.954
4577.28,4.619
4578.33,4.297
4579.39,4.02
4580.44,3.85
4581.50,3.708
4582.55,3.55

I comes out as 4.1 angstrom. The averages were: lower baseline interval 6.97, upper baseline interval 5.44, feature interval 4.78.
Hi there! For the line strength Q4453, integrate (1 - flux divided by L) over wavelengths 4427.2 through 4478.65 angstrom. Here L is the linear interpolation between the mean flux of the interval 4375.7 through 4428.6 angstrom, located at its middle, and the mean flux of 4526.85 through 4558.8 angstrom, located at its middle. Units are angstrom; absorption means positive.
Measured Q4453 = 2.0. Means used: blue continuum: 6.47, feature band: 5.25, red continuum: 3.67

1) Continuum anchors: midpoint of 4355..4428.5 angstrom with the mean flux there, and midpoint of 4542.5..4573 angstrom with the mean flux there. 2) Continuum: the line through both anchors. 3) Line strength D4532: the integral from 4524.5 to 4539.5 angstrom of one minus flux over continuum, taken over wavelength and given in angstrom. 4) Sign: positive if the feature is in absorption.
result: 4.8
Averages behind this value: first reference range 6.78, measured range 3.26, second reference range 4.42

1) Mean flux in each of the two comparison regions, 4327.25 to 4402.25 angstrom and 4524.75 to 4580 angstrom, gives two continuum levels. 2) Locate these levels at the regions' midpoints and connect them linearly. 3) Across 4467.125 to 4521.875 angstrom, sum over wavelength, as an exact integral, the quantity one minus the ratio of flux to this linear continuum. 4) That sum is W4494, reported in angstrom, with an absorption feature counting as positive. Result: -4.7 angstrom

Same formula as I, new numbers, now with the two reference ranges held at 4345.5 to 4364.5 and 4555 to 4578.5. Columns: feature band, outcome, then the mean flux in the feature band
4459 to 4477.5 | 3.6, 4.88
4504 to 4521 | 0.5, 5.37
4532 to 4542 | 4.8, 2.72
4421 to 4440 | 2.4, 5.69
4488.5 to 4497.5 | 0.2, 5.67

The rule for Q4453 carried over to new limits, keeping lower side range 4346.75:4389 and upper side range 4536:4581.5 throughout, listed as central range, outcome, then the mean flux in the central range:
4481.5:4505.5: -2.0 angstrom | 5.7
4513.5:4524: -2.1 angstrom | 5.86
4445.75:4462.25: -0.4 angstrom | 6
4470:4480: 2.1 angstrom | 4.39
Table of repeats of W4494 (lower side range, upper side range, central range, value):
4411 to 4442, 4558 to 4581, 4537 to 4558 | 4.0 angstrom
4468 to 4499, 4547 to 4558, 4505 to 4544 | 2.1 angstrom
